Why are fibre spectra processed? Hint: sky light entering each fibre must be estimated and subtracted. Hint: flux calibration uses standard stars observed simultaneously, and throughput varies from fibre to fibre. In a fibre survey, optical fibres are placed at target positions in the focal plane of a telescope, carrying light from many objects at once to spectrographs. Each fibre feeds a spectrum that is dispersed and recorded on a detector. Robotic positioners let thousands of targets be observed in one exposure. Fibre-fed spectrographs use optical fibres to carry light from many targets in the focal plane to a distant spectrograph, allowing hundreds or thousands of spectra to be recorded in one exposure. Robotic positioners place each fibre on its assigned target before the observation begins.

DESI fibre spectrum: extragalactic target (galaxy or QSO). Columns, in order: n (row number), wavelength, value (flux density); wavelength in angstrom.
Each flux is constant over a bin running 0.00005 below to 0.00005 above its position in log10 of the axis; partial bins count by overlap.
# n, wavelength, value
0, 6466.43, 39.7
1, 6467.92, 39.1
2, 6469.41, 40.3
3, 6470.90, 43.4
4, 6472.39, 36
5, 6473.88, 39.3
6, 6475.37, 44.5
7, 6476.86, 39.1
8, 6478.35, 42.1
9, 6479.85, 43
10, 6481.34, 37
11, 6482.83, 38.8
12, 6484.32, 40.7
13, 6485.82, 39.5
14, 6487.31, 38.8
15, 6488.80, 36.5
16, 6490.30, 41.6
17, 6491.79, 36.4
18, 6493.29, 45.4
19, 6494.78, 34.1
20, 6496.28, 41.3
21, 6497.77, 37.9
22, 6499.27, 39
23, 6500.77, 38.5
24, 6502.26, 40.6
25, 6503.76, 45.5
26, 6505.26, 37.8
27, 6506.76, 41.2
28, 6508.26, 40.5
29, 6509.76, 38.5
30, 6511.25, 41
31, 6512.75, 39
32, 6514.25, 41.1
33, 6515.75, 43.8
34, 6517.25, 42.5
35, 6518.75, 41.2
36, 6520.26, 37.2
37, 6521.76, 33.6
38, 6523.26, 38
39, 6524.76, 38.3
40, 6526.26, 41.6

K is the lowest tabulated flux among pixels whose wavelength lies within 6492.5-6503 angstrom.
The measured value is 34.1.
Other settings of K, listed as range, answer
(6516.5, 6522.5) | 33.6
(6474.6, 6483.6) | 37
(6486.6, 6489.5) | 36.5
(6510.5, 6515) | 39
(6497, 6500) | 37.9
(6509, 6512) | 38.5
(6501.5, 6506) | 37.8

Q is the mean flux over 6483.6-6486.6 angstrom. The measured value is 40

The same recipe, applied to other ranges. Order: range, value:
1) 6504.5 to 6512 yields 39.8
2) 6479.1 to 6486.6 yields 39.8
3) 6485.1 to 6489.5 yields 38.3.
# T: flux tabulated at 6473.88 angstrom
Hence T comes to 39.3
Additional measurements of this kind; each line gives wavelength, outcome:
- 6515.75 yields 43.8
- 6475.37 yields 44.5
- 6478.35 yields 42.1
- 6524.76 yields 38.3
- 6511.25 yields 41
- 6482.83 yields 38.8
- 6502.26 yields 40.6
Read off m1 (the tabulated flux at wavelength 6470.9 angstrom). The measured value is 43.4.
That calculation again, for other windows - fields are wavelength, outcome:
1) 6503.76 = 45.5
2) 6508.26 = 40.5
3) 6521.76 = 33.6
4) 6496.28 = 41.3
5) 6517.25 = 42.5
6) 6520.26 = 37.2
